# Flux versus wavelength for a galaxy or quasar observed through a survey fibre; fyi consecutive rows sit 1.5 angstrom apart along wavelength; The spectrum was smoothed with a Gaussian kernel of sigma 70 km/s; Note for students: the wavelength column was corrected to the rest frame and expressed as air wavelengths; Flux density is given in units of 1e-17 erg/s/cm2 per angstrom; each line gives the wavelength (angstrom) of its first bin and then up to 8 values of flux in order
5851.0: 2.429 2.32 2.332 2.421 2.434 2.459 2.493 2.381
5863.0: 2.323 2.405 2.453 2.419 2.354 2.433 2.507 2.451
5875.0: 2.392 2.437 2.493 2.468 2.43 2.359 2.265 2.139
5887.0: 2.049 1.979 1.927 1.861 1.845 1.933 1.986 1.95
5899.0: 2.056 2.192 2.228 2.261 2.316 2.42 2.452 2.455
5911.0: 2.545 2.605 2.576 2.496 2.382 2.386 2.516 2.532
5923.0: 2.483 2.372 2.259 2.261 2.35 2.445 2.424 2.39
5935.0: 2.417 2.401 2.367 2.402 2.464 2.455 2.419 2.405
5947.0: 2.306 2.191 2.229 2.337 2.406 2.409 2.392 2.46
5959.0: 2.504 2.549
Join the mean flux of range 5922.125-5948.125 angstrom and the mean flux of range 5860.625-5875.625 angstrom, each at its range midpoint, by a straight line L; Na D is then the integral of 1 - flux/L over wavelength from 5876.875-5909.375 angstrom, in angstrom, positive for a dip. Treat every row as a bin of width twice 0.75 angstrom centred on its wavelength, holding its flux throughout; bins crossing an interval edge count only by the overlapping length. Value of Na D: 3.0 angstrom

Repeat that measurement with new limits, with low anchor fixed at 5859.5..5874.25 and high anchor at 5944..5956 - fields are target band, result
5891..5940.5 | 1.0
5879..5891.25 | 1.1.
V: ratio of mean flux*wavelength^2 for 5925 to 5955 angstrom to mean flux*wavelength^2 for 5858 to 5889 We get 1.02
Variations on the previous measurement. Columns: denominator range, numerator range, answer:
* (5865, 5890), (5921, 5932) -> 1.04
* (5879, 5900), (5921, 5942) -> 1.17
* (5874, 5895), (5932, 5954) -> 1.11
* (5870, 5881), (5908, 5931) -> 1.01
